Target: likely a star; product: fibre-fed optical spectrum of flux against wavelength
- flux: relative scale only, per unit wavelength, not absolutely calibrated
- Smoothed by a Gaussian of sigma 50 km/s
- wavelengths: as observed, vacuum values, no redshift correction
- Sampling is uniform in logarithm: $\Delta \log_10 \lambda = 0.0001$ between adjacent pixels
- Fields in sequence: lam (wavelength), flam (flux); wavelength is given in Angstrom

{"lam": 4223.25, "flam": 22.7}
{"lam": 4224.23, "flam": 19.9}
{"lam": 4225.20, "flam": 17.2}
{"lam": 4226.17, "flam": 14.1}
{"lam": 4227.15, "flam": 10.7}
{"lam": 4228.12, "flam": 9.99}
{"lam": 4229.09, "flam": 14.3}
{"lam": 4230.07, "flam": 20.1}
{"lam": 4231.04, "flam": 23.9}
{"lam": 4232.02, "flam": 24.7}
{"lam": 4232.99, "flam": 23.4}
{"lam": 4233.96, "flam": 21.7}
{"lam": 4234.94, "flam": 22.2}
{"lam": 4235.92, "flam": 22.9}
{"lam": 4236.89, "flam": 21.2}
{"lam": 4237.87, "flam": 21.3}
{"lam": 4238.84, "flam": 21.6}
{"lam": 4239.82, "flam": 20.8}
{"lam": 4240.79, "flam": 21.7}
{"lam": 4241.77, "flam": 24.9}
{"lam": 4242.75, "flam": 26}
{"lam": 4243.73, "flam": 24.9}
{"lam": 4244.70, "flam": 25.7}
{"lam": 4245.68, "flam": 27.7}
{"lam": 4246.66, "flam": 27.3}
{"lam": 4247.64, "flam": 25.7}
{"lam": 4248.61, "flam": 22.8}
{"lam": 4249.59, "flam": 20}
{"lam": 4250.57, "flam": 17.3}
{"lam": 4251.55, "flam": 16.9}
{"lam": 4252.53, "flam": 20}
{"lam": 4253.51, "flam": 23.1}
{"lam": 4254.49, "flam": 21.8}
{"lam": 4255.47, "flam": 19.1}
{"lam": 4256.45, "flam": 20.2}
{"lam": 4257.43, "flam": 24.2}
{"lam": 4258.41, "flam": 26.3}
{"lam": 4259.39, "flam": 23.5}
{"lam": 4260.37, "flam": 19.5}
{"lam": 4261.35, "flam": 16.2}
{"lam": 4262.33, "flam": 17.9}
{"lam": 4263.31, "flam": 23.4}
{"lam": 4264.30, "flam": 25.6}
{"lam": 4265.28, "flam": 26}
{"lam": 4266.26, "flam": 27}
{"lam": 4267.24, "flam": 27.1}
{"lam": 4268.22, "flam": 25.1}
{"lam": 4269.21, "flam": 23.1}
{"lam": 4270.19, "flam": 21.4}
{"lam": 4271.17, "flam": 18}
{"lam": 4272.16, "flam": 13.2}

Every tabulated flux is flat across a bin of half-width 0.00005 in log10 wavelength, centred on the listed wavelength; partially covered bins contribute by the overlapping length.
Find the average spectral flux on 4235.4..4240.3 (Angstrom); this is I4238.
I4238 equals 21.6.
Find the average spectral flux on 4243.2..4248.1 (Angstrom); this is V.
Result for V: 26.2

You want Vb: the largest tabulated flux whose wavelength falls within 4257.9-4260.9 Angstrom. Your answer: 26.3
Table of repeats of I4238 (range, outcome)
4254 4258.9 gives 22.3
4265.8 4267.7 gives 27.1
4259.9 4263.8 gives 19.3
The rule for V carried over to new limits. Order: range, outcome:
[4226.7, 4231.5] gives 15.8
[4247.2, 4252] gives 20.5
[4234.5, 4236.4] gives 22.5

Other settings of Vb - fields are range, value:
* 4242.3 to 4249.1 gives 27.7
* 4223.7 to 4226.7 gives 19.9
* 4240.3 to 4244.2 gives 26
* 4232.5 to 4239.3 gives 23.4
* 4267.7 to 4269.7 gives 25.1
